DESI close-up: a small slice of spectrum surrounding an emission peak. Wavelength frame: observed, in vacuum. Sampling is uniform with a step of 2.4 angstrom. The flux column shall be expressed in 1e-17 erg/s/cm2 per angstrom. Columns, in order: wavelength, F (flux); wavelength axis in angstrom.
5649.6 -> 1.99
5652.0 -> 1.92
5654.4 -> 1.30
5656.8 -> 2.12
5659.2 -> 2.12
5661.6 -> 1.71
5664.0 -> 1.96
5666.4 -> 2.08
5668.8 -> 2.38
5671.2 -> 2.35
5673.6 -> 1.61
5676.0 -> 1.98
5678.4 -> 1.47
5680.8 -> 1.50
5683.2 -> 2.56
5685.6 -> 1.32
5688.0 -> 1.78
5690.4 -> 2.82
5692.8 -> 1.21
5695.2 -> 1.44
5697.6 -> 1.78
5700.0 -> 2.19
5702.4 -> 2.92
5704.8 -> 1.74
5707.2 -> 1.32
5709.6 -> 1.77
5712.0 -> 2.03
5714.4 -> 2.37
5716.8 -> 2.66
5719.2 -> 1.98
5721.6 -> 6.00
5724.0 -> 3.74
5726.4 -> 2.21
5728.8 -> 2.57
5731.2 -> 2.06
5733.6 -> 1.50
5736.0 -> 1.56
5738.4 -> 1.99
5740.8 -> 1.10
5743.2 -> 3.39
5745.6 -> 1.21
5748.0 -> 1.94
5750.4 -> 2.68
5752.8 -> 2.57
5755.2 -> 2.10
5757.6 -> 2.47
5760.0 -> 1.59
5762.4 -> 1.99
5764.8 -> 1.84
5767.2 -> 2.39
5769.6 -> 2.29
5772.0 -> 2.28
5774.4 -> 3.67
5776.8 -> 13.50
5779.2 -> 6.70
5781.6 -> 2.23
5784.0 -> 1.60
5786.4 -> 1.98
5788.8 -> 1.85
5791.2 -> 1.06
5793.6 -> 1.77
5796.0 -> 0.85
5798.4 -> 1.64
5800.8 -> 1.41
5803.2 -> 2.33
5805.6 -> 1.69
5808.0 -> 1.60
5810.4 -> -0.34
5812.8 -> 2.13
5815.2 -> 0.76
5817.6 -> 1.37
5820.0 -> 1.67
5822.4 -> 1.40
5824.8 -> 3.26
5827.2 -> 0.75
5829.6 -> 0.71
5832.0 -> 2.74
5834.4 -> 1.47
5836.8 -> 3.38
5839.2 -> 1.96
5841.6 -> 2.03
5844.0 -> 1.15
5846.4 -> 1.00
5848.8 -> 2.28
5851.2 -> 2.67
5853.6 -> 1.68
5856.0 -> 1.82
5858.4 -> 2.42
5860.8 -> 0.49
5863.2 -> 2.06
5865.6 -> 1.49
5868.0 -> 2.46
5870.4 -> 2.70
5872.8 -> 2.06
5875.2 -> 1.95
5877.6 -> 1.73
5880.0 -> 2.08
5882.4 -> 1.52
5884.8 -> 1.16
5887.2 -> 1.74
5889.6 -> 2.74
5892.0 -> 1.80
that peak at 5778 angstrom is [O III]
